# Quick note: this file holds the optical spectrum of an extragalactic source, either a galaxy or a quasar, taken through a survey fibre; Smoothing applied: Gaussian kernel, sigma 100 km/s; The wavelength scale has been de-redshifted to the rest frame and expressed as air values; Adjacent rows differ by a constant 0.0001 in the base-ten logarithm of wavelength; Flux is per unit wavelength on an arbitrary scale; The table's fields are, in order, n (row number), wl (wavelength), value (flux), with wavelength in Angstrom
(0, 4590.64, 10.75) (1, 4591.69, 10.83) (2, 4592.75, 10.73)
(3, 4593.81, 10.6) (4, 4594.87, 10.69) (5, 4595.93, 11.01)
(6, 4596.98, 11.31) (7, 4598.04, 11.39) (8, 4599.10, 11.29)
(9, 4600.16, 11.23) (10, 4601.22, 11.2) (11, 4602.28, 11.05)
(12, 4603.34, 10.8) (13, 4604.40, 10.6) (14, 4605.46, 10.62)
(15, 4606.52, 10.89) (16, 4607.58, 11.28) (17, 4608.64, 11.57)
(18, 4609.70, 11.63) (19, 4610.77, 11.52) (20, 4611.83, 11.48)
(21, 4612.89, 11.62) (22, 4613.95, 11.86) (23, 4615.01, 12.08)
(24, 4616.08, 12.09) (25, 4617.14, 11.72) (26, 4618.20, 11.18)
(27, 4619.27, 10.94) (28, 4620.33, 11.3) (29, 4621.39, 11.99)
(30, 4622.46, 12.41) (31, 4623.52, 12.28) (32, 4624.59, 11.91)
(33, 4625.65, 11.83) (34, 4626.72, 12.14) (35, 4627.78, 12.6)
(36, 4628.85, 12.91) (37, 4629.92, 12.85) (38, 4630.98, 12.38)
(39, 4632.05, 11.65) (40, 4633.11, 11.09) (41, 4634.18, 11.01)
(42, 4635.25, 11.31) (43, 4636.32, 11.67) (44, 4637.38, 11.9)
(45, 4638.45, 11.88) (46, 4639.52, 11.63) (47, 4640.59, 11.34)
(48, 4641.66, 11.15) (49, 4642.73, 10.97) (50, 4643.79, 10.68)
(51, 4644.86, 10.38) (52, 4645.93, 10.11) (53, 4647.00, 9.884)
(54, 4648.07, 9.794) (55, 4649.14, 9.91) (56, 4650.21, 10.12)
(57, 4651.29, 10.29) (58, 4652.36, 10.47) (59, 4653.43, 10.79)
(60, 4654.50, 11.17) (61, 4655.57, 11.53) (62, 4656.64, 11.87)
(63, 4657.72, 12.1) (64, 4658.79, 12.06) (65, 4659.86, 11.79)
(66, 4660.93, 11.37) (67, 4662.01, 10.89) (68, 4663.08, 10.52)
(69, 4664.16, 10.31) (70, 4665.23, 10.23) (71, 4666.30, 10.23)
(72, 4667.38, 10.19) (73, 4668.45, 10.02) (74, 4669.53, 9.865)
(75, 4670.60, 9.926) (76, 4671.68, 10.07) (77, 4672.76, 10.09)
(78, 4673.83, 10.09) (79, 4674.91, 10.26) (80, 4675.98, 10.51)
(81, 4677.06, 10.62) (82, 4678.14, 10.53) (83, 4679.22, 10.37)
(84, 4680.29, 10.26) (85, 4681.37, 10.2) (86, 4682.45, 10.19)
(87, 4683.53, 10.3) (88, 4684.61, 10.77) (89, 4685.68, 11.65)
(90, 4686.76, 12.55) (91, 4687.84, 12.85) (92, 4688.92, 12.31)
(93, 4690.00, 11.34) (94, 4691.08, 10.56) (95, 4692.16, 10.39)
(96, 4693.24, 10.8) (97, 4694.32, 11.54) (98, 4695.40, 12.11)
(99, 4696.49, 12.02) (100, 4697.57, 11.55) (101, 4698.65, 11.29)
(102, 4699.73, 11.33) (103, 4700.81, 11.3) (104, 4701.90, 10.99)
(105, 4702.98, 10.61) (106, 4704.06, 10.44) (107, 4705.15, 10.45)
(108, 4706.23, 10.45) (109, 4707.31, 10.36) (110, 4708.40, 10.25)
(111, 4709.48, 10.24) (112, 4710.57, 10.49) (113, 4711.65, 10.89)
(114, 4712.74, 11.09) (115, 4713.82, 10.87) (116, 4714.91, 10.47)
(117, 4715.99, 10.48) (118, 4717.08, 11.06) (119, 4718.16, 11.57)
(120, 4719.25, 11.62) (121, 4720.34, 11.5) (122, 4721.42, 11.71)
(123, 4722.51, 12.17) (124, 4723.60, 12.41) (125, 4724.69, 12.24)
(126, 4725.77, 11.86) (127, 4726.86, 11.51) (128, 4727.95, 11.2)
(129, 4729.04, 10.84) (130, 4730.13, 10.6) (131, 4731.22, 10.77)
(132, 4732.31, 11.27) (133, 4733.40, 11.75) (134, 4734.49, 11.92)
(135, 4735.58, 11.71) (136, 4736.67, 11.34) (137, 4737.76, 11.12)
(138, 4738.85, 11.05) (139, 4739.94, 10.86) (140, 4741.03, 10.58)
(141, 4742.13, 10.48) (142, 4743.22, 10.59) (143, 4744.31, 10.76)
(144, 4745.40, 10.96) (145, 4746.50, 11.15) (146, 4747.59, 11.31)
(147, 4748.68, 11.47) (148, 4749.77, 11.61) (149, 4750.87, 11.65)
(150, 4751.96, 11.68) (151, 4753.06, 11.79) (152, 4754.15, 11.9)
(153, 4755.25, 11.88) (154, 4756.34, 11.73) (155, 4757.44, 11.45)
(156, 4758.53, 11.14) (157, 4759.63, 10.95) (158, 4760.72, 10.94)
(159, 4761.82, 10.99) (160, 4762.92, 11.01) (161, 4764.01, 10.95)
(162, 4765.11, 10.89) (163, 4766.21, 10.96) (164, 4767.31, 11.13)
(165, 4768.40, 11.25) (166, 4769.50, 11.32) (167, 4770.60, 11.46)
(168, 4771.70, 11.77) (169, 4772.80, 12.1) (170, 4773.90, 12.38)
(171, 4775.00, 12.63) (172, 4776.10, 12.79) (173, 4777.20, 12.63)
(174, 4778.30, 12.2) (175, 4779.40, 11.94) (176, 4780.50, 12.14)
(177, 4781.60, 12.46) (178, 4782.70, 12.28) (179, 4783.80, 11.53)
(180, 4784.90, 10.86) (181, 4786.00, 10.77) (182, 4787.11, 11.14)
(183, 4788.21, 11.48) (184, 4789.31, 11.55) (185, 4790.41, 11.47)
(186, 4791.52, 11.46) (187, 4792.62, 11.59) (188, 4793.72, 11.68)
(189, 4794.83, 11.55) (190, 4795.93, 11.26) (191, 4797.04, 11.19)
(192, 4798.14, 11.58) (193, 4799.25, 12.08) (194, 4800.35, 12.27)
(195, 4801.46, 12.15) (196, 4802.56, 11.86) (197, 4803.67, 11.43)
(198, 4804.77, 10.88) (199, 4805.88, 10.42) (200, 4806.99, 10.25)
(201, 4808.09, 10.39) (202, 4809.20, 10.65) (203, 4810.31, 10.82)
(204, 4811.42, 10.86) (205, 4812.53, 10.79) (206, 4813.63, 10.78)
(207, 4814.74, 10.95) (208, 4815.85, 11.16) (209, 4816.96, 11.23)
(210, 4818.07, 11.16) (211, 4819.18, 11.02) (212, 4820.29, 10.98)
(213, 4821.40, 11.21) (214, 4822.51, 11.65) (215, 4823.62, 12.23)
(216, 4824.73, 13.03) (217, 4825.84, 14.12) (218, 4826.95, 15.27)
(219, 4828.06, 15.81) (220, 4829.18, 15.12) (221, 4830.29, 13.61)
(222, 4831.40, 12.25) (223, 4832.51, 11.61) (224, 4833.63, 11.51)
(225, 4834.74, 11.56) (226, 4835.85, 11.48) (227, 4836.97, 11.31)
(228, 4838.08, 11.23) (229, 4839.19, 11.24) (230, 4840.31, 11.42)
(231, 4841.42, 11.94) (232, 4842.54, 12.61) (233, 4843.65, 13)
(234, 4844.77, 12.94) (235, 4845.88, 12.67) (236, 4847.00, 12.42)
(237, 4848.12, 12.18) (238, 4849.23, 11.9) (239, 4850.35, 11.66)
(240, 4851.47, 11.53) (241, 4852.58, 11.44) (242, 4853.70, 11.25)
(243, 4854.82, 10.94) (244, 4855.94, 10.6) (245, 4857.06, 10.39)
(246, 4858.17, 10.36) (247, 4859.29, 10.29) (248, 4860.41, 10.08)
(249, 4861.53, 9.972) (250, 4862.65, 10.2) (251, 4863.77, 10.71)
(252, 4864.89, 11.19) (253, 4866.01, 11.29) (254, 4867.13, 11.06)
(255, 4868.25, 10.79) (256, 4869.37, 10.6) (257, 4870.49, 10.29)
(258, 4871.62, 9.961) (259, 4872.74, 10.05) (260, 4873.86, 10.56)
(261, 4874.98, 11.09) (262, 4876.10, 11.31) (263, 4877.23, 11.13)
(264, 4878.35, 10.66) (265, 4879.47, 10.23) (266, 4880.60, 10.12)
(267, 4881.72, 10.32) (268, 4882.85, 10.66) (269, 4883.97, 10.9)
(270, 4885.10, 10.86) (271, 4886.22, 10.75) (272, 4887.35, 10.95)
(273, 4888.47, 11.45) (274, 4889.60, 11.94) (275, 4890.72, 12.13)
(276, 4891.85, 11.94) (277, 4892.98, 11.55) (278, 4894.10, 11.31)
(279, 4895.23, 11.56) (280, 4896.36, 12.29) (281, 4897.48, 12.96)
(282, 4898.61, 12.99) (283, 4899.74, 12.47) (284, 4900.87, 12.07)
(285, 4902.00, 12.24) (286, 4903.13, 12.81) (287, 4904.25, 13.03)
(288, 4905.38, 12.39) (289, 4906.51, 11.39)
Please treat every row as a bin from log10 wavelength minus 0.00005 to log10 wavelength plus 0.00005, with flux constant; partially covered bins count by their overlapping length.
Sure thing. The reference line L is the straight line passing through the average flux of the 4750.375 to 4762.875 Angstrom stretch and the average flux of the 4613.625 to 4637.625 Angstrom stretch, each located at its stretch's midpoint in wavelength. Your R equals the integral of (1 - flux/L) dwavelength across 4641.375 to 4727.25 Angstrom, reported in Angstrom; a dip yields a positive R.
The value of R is 5.7 Angstrom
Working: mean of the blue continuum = 11.9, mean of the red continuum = 11.4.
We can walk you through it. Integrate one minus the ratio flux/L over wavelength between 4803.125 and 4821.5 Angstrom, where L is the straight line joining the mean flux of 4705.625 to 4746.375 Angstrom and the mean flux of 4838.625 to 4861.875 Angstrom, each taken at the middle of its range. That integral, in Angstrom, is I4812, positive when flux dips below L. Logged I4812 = 0.8 Angstrom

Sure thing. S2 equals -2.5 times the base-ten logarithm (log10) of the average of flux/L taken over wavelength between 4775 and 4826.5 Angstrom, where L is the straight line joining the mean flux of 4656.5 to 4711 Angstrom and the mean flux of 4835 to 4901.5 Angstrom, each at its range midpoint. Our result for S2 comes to -0.041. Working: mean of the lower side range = 10.8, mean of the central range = 11.5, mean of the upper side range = 11.3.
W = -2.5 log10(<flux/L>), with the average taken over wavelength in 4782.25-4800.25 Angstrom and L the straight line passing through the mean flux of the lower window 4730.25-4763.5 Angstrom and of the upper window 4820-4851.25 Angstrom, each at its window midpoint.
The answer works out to 0.03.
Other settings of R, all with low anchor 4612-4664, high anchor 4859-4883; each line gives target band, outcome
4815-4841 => -3.6 Angstrom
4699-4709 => 0.4 Angstrom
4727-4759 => -0.7 Angstrom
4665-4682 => 1.6 Angstrom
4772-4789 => -1.6 Angstrom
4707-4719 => 0.4 Angstrom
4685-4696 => -0.4 Angstrom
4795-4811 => -0.6 Angstrom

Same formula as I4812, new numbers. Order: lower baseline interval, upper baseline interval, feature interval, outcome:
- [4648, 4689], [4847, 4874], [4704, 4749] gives -1.37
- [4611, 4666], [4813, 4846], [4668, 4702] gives 1.96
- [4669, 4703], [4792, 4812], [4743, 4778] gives -1.08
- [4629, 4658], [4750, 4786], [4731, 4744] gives 0.44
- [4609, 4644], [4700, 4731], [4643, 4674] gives 2.45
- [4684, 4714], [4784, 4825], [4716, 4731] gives -0.46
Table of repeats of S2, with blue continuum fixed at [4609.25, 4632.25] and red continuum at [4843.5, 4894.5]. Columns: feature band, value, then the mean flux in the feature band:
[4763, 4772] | 0.02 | 11.2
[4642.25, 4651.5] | 0.16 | 10.2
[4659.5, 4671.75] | 0.13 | 10.4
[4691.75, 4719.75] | 0.07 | 10.9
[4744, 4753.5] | 0.01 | 11.4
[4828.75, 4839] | -0.09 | 12.1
